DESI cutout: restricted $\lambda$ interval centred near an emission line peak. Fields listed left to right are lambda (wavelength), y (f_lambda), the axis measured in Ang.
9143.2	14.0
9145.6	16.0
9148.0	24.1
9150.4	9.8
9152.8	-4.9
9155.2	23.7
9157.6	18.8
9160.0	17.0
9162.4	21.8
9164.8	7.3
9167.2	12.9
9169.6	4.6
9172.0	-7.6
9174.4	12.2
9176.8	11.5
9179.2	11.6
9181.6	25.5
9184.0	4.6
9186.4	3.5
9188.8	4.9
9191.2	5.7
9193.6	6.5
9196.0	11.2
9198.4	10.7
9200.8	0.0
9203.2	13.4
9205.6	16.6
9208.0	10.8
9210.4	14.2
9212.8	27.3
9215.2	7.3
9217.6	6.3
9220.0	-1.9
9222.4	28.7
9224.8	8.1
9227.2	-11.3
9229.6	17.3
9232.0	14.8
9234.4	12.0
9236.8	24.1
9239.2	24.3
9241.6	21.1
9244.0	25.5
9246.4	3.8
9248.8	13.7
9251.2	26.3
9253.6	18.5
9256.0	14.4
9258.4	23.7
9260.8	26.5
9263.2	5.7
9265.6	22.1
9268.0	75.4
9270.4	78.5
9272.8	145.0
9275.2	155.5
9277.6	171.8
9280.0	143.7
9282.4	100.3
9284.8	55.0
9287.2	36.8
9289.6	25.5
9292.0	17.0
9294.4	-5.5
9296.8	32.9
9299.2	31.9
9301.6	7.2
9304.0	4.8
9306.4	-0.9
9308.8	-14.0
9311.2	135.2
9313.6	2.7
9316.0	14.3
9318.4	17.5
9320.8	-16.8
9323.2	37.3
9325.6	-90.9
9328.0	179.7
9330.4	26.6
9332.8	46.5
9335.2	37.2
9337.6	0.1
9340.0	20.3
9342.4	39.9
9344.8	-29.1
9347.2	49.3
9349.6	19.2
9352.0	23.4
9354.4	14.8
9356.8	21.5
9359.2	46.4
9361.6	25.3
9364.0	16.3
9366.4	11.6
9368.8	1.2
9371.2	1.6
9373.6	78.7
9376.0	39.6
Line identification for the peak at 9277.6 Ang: [O II]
